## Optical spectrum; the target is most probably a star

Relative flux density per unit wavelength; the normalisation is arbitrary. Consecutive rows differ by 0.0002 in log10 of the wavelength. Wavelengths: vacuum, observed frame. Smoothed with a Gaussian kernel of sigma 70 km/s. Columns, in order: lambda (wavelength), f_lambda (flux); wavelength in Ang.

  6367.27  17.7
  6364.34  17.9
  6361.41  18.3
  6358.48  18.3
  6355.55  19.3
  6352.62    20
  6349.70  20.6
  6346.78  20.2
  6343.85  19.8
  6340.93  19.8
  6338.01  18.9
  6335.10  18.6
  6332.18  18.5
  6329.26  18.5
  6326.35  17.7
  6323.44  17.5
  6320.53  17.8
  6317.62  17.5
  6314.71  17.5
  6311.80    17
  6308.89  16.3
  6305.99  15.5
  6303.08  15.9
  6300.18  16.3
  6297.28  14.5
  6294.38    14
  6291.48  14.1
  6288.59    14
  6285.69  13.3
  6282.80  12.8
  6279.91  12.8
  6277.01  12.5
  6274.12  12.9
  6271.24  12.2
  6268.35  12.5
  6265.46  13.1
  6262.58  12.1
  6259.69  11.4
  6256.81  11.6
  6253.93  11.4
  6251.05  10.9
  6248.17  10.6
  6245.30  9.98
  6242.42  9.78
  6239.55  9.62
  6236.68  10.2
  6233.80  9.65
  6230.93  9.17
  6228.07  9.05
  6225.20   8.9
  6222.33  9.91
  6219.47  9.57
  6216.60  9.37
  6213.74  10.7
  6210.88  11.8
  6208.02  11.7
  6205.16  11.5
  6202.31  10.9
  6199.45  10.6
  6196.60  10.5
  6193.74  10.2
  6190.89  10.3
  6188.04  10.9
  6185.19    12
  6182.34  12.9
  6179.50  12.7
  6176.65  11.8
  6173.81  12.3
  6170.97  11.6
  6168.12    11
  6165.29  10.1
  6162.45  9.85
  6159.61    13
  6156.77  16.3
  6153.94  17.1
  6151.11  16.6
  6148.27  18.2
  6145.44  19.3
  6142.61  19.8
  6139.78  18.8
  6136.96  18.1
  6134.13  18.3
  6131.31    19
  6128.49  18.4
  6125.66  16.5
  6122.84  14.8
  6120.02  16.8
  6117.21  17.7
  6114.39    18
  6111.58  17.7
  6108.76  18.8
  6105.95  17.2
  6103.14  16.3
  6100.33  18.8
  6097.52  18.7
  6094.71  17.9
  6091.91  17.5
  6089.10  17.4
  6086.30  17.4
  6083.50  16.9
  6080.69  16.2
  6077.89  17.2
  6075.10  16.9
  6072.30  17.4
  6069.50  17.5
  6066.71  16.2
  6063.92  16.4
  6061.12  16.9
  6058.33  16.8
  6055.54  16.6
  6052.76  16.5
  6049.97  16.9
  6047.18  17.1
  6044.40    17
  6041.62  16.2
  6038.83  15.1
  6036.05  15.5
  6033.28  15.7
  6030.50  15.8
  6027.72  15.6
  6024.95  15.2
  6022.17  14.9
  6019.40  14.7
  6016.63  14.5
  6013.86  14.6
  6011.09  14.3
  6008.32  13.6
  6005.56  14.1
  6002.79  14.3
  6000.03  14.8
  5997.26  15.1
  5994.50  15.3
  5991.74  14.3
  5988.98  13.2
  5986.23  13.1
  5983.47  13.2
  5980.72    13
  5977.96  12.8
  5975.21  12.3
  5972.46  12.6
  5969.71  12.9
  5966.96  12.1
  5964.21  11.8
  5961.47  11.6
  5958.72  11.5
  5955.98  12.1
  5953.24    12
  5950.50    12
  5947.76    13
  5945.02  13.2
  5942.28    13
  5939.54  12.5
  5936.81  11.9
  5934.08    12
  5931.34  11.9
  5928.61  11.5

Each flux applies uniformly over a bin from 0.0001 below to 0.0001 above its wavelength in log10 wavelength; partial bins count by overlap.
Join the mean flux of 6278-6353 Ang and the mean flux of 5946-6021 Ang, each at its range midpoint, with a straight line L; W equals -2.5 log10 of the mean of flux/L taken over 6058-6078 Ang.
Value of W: -0.19 mag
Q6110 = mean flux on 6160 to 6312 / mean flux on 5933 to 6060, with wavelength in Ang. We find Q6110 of 0.8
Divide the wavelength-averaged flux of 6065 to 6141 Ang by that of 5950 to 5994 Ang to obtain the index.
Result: 1.39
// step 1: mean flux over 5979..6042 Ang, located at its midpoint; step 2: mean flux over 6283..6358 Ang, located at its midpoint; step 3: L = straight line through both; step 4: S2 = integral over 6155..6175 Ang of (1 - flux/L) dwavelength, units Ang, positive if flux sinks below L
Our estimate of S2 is 4.8 Ang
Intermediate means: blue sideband 14.6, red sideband 17.3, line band 12.1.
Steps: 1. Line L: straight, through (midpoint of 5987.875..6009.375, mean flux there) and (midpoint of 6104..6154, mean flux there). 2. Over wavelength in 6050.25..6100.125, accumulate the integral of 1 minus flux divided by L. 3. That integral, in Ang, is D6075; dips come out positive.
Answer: -2.2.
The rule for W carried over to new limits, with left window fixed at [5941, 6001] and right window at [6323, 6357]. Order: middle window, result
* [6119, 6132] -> -0.096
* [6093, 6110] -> -0.184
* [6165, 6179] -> 0.376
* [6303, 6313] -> 0.153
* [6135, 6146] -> -0.197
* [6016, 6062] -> -0.135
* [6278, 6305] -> 0.280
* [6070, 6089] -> -0.156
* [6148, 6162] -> 0.028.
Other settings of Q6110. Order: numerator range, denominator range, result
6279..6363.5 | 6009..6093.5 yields 1.06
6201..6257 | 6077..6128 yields 0.59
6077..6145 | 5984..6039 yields 1.21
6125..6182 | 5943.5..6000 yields 1.19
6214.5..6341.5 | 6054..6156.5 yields 0.77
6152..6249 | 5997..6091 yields 0.69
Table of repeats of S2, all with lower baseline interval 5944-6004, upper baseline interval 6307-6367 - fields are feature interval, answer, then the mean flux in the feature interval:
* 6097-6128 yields -4.7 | 17.4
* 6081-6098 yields -3.2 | 17.5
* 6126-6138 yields -2.3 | 18.3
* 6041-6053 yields -2.3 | 16.8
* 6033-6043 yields -1.2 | 15.6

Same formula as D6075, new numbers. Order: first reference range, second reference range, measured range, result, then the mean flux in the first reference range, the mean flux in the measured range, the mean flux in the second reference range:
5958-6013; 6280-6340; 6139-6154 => -3.65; 13.3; 18.4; 16.3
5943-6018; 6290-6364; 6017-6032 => -1.51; 13.2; 15.2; 17.7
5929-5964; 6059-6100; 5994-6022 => -0.03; 12.2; 14.5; 17.2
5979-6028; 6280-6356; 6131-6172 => -0.49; 14.3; 15.8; 17.1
